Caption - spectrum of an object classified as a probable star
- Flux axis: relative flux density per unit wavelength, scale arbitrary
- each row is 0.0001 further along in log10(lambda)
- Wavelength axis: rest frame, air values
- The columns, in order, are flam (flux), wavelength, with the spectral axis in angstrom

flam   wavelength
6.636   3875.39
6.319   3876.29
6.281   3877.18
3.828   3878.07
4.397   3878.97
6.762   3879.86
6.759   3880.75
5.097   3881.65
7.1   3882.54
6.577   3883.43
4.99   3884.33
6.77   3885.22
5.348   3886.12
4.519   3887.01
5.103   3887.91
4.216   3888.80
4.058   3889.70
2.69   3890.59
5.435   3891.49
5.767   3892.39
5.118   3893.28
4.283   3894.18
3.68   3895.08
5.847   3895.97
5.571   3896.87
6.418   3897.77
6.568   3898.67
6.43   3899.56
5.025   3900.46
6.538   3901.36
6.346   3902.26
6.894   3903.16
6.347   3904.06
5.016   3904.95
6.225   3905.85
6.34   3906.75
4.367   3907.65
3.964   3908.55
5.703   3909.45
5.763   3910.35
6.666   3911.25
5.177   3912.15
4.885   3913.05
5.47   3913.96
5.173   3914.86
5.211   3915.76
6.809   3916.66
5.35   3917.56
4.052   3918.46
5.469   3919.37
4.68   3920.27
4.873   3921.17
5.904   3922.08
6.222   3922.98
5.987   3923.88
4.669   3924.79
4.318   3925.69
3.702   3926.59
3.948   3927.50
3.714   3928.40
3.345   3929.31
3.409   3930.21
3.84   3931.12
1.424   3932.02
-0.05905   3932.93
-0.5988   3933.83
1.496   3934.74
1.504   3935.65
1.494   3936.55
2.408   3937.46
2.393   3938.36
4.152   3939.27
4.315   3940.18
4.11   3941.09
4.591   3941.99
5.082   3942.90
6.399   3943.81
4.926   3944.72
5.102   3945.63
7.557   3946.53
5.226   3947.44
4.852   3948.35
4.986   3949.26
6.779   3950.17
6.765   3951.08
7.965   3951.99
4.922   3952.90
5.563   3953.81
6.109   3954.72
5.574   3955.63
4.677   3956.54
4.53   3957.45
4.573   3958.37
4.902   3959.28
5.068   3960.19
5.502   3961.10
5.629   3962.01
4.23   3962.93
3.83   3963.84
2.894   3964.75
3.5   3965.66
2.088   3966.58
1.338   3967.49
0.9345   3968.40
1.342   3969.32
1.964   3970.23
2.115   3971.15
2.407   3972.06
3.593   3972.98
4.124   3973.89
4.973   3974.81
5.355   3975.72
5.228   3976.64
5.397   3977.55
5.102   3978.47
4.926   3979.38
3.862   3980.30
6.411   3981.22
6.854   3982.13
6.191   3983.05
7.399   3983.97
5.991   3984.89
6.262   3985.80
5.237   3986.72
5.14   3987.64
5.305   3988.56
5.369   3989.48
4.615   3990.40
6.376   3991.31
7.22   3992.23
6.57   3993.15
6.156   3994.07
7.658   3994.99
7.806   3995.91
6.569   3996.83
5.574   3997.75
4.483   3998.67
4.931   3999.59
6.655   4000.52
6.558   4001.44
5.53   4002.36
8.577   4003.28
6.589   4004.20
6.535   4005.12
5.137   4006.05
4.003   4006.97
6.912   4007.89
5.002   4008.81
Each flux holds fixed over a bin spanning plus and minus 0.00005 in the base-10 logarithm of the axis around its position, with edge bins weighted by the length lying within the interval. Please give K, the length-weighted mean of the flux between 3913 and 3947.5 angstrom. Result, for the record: 4.15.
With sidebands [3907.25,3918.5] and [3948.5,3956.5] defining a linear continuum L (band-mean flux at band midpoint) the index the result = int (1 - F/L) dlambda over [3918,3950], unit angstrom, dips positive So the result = 9.3 angstrom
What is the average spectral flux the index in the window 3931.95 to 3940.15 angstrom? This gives 1.73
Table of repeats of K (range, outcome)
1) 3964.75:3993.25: 4.57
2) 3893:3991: 4.72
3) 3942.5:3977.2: 4.54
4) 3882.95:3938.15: 4.72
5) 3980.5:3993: 6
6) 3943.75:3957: 5.81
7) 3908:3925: 5.37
